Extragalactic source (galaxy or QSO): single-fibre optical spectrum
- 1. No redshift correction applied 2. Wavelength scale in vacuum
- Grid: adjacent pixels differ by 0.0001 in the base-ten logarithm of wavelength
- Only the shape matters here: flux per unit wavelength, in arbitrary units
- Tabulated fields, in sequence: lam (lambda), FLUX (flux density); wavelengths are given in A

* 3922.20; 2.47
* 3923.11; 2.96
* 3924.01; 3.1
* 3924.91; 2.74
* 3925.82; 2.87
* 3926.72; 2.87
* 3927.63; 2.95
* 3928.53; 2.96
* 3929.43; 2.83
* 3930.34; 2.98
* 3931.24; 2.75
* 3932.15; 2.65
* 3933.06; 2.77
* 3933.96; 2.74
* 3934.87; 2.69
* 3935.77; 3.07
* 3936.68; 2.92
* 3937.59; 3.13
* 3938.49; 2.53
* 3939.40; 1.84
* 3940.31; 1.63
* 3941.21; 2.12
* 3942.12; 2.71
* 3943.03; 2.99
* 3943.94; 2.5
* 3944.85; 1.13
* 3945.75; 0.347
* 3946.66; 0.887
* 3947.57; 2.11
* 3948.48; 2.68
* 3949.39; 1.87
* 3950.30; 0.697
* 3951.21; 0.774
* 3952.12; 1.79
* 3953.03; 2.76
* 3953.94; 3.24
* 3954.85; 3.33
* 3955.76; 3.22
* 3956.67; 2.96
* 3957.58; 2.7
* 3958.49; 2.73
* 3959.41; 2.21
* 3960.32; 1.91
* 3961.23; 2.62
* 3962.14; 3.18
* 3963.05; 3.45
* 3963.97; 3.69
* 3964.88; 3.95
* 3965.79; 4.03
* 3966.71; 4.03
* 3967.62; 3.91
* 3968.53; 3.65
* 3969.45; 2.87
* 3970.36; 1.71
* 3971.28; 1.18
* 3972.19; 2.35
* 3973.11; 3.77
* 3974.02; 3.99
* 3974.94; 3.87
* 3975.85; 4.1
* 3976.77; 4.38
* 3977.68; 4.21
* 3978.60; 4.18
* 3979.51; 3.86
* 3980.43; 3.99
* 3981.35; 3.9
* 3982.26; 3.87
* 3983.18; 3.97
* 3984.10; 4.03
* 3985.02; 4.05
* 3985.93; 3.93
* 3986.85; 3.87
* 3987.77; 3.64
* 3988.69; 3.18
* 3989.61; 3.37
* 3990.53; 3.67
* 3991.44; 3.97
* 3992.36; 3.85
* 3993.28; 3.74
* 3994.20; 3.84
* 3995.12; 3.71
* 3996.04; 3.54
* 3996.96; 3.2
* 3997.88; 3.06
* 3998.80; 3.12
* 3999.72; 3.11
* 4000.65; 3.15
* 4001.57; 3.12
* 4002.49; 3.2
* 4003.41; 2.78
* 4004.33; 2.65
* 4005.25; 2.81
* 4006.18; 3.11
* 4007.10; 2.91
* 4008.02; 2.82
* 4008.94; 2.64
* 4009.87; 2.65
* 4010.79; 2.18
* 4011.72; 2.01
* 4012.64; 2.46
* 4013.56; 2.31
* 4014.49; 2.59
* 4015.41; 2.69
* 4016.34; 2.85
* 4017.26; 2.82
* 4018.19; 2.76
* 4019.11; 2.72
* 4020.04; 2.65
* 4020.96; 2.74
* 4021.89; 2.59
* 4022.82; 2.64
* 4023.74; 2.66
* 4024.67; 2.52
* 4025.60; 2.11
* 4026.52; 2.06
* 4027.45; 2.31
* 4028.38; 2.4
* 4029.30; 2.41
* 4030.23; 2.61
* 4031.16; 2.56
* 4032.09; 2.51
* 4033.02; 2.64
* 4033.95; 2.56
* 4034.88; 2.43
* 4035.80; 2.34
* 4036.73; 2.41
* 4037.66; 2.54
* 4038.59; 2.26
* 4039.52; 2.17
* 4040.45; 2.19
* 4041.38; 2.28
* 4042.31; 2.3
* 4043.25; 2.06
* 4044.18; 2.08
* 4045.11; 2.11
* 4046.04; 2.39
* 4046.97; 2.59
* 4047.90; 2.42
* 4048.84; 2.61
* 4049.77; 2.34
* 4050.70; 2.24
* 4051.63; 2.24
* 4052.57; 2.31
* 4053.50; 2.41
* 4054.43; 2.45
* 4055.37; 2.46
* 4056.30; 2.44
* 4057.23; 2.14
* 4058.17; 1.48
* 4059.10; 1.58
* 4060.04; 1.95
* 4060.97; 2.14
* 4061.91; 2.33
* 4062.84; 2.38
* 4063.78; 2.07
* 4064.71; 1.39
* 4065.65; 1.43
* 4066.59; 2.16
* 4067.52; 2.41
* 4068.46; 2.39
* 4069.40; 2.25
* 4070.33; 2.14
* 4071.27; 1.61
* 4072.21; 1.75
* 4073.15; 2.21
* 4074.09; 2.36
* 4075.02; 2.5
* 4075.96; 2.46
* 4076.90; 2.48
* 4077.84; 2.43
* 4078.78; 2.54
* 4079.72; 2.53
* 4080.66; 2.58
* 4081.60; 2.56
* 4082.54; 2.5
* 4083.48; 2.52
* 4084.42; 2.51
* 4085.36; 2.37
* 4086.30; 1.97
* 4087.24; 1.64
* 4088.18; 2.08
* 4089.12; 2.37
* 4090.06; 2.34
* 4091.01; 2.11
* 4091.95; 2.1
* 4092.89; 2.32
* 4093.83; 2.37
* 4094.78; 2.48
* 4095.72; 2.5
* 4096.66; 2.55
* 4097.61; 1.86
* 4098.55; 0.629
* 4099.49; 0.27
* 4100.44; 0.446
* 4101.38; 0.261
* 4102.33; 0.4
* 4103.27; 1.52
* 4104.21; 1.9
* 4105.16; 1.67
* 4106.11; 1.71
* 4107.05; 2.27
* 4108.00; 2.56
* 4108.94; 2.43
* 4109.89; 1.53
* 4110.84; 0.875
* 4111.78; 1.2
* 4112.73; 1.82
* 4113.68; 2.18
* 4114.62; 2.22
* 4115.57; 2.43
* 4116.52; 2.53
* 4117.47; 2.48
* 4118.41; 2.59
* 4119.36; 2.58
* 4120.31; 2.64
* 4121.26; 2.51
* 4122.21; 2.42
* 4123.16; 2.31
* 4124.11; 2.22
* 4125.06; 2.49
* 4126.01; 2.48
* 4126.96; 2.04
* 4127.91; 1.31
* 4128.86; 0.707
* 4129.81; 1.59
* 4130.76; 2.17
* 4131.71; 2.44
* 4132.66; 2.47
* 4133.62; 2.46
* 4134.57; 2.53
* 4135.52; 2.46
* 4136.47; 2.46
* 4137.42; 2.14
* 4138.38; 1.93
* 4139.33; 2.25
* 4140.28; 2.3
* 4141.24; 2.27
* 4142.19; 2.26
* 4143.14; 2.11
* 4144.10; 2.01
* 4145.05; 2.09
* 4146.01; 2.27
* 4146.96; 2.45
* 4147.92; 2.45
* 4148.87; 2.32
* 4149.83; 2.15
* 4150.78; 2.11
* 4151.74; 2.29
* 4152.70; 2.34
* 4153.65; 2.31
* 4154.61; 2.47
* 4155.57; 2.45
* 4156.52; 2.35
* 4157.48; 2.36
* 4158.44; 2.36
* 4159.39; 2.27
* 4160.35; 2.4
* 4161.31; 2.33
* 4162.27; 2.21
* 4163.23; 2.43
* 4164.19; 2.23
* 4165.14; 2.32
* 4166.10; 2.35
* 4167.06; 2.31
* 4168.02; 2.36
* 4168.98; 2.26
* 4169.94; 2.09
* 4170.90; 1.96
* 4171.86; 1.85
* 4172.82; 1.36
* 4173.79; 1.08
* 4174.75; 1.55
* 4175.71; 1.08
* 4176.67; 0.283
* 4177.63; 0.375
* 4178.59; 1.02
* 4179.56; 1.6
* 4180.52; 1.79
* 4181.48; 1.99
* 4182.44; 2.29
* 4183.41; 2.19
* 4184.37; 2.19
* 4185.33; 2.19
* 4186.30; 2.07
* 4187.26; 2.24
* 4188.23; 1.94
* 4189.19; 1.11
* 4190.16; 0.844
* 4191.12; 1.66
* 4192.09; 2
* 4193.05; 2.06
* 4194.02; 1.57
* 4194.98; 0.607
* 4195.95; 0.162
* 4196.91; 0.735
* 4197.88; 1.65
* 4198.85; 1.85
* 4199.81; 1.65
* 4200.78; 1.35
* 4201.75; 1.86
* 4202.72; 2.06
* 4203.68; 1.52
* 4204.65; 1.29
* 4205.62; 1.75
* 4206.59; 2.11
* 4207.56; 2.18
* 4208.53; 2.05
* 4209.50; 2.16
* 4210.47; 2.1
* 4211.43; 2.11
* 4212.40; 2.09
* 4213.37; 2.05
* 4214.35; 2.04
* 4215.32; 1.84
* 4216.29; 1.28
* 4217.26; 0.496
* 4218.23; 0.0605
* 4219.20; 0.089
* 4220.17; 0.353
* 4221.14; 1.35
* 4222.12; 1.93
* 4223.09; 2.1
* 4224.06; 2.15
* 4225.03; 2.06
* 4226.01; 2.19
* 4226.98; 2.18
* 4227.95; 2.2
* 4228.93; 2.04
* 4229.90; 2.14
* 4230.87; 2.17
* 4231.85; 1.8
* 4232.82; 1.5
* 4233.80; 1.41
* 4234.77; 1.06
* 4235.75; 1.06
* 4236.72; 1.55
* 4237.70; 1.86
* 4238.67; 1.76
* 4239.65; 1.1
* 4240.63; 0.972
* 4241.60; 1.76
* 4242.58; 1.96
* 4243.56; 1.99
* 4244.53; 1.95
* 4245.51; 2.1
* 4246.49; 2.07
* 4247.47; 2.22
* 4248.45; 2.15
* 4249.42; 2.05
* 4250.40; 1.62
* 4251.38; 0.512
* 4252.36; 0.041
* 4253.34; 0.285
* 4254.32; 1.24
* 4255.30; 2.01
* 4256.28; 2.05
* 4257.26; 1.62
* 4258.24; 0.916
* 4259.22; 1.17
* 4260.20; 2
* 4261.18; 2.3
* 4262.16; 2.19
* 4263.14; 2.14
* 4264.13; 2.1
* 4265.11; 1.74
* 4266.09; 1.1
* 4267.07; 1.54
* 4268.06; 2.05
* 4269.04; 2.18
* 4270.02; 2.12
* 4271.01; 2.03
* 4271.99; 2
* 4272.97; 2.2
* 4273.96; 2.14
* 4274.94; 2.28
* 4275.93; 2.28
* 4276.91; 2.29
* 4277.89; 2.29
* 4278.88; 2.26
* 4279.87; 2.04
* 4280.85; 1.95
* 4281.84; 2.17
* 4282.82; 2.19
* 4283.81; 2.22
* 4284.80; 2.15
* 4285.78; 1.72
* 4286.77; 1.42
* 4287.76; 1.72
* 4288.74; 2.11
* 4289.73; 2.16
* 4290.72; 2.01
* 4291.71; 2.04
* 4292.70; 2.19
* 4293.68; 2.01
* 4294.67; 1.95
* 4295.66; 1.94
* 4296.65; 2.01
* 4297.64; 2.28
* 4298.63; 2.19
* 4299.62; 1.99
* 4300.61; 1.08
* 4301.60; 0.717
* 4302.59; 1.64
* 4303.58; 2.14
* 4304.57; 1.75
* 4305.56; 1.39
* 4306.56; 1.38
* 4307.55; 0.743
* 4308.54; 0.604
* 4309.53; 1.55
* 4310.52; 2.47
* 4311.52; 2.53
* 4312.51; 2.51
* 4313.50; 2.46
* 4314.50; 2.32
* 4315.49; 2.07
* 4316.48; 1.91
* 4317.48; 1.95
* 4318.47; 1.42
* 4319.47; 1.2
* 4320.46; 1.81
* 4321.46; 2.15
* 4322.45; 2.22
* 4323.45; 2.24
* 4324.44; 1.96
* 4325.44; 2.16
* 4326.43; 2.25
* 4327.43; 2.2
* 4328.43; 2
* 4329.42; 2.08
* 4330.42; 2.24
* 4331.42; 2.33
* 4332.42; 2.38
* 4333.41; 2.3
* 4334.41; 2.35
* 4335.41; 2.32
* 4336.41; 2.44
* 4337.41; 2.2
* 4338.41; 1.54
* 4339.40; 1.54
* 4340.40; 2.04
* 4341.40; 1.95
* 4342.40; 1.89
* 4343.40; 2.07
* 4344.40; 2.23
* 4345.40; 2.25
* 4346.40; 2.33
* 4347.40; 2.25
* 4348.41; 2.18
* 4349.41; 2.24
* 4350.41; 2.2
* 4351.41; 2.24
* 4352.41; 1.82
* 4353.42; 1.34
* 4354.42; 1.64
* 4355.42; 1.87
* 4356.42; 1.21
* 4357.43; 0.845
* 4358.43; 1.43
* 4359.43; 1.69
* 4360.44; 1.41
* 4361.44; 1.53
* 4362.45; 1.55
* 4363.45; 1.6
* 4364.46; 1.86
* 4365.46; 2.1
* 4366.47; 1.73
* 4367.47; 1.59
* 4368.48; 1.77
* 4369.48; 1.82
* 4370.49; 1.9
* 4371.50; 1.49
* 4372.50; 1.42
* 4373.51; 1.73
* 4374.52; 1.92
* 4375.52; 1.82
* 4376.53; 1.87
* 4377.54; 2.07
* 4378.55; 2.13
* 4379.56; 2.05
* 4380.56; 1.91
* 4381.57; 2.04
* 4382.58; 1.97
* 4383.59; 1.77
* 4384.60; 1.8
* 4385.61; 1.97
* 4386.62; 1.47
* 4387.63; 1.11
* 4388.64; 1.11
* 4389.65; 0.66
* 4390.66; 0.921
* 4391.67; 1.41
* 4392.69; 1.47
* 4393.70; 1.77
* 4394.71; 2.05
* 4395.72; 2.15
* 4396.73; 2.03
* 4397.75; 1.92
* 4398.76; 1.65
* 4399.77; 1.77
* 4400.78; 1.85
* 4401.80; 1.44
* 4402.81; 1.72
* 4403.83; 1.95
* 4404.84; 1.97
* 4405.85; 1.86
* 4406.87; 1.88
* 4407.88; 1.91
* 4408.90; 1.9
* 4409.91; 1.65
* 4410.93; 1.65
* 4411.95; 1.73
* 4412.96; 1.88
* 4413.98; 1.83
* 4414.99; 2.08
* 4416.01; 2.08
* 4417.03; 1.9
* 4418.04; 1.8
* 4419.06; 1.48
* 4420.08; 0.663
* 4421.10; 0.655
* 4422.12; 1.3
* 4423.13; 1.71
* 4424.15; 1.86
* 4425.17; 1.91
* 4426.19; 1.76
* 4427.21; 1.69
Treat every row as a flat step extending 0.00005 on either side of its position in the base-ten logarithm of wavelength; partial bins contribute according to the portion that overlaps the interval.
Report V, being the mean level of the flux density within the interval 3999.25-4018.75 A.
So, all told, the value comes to 2.74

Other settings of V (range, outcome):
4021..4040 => 2.44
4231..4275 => 1.69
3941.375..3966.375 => 2.47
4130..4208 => 1.94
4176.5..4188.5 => 1.74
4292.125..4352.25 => 1.98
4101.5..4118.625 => 1.86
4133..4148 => 2.27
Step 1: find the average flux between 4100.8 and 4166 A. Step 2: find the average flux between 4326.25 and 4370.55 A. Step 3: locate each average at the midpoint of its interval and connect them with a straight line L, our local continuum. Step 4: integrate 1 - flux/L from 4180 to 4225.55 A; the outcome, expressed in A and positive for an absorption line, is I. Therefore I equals 9.3 A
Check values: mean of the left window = 2.13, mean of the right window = 1.92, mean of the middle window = 1.64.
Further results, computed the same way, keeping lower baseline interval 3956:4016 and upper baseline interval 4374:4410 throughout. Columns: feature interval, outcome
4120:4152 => 5.9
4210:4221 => 5.0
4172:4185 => 5.5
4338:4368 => 1.4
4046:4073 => 7.6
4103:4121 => 4.6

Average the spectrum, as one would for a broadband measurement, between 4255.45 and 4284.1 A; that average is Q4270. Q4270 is 1.98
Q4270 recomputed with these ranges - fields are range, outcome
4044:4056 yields 2.37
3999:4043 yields 2.58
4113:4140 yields 2.25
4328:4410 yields 1.83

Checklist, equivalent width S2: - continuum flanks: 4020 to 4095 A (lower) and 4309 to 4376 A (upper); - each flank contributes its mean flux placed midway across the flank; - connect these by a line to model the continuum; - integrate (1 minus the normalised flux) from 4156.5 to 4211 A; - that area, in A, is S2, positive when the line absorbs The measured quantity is 9.01 A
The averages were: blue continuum 2.29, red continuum 1.94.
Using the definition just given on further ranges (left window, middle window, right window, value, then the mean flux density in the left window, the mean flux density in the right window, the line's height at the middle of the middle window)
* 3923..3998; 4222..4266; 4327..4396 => 9.44 A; 3.02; 1.83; 2.18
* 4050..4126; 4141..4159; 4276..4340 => -2.05 A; 2.08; 1.97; 2.05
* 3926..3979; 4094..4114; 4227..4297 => 6.26 A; 2.76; 1.83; 2.3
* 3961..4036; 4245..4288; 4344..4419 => 6.55 A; 3.12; 1.77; 2.17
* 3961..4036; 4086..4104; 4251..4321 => 6.66 A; 3.12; 1.82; 2.68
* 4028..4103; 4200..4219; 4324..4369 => 3.38 A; 2.15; 1.94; 2.04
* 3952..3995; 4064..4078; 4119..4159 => 3.11 A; 3.44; 2.25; 2.73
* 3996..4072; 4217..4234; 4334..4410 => 4.01 A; 2.44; 1.8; 2.08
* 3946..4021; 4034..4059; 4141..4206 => 3.60 A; 3.07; 1.88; 2.67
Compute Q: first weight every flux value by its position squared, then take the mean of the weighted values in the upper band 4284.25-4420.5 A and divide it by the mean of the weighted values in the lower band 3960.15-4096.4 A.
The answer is 0.79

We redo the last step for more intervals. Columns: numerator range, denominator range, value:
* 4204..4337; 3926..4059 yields 0.75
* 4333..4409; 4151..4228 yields 1.10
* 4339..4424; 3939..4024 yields 0.71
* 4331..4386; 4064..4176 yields 1.01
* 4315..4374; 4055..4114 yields 1.08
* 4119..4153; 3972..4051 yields 0.80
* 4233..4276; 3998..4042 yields 0.73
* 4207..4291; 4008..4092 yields 0.84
